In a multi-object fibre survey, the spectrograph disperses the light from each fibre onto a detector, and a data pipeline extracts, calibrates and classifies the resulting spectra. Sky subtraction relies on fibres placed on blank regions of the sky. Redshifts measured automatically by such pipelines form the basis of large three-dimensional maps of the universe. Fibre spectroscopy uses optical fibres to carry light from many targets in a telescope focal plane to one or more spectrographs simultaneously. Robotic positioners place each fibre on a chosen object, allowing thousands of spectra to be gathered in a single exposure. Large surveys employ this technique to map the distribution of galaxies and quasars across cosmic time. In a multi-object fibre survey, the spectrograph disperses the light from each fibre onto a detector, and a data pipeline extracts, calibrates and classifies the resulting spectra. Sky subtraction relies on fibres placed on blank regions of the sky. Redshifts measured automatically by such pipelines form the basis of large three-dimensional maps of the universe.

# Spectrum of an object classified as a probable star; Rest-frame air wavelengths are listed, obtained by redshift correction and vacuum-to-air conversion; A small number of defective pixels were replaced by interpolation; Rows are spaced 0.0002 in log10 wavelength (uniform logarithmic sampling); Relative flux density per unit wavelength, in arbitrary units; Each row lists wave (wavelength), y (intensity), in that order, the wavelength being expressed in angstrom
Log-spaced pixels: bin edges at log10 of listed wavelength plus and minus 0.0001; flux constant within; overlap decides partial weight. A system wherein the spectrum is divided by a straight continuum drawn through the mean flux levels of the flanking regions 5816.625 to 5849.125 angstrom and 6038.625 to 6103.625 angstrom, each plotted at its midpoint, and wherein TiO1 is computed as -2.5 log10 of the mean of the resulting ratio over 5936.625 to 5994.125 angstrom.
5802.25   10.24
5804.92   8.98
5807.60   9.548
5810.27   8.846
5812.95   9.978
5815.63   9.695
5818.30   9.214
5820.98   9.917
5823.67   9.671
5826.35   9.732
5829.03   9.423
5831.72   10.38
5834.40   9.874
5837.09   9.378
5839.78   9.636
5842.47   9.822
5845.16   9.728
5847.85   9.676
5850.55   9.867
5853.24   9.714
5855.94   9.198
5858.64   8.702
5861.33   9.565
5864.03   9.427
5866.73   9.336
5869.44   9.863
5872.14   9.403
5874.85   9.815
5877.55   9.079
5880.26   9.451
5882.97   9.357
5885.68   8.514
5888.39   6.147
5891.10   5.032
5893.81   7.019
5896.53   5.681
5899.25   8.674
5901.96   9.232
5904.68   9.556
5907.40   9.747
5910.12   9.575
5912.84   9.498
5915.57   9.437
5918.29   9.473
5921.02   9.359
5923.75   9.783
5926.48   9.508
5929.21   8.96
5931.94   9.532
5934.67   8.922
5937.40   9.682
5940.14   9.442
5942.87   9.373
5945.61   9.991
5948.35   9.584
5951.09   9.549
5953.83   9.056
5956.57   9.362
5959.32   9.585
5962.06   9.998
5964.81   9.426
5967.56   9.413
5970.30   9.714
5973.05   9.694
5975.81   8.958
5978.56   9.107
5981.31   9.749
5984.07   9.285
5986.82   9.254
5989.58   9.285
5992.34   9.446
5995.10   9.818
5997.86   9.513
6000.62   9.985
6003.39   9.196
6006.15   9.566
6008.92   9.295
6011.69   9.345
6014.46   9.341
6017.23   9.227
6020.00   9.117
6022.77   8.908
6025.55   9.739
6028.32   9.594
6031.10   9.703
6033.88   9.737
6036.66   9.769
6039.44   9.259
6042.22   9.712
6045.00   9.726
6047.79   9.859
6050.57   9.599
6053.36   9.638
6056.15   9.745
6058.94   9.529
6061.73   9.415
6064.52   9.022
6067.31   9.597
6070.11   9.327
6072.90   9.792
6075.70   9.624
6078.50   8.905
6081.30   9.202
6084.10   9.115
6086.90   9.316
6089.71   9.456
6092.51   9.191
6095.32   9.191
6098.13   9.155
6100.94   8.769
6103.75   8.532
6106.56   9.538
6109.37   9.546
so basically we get 0.01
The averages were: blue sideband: 9.71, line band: 9.47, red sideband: 9.38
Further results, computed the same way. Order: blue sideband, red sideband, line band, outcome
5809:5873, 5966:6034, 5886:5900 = 0.41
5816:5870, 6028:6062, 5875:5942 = 0.10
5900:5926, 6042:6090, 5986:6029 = 0.01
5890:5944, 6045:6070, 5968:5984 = -0.03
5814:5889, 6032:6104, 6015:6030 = 0.01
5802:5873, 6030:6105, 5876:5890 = 0.13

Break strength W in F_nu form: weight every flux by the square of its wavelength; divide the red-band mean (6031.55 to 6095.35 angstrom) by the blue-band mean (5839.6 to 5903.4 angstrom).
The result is 1.1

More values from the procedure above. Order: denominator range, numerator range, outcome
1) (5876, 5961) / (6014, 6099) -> 1.10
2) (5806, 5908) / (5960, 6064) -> 1.10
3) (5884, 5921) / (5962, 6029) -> 1.17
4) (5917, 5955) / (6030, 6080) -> 1.05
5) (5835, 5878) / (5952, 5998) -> 1.03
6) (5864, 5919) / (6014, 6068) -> 1.15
